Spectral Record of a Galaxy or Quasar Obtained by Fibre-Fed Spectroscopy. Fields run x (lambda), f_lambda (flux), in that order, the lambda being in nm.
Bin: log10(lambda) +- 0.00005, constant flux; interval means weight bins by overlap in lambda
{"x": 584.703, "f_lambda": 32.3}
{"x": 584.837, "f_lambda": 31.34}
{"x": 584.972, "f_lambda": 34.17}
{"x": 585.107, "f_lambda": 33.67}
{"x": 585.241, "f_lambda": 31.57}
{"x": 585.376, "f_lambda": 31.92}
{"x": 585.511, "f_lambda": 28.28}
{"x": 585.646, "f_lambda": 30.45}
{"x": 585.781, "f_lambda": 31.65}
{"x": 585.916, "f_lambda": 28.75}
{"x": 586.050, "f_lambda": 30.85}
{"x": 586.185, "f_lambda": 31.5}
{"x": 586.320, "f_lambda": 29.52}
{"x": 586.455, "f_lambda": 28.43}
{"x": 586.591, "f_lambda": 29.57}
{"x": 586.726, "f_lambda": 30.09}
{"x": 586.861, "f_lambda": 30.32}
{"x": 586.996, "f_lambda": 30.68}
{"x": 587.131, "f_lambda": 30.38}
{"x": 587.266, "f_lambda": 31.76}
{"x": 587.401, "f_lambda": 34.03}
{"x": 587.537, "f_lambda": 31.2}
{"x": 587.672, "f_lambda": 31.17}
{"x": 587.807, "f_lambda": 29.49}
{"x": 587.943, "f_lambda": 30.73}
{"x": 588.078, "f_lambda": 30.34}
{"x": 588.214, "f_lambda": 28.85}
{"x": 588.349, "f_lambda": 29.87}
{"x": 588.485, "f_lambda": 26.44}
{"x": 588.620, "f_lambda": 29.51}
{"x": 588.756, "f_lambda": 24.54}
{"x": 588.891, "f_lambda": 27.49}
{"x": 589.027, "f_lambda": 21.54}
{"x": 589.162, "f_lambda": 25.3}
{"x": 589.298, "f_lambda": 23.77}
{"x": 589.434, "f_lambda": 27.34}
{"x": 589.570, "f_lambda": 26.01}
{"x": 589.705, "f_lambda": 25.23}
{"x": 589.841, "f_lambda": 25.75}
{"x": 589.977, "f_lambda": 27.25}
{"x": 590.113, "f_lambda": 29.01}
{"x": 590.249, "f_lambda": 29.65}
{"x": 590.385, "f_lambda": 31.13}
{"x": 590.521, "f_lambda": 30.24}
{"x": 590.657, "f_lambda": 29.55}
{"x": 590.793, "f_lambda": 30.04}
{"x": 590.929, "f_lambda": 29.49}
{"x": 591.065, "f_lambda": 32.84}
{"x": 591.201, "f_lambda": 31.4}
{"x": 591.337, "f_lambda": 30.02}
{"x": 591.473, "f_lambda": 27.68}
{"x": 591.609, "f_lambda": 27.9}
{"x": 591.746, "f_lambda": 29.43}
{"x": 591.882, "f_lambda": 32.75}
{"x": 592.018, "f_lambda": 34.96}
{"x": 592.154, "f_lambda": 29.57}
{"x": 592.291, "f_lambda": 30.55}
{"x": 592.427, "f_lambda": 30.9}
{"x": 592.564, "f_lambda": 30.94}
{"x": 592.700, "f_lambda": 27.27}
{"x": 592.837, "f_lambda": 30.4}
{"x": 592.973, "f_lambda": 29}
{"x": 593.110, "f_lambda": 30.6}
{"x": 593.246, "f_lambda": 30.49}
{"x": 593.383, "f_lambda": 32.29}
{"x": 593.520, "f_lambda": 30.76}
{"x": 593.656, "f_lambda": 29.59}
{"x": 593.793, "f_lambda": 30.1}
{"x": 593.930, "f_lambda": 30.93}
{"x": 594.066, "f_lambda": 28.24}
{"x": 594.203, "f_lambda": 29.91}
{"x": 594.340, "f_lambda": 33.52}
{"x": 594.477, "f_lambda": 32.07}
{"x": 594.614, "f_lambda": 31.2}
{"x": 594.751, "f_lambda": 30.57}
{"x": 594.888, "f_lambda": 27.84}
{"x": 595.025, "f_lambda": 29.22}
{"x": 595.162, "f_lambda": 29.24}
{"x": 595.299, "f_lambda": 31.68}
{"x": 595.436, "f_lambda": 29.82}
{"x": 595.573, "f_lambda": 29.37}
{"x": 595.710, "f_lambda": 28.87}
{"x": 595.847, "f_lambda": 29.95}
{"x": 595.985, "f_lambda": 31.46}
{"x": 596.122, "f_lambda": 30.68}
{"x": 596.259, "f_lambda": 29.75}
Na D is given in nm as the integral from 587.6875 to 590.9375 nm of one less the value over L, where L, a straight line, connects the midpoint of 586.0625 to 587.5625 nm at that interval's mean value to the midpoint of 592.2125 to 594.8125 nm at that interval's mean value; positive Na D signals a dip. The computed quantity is 0.288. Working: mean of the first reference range 30.7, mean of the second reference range 30.5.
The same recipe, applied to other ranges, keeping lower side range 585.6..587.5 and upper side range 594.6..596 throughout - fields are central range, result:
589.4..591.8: 0.10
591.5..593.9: -0.03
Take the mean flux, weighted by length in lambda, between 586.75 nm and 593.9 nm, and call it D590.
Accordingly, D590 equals 29.4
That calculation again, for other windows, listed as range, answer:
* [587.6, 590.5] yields 27.7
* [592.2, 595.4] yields 30.3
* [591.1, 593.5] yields 30.4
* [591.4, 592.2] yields 30.4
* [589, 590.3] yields 26.2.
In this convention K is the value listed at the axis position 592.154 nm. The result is 29.57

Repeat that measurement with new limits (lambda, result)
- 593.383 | 32.29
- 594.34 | 33.52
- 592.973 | 29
